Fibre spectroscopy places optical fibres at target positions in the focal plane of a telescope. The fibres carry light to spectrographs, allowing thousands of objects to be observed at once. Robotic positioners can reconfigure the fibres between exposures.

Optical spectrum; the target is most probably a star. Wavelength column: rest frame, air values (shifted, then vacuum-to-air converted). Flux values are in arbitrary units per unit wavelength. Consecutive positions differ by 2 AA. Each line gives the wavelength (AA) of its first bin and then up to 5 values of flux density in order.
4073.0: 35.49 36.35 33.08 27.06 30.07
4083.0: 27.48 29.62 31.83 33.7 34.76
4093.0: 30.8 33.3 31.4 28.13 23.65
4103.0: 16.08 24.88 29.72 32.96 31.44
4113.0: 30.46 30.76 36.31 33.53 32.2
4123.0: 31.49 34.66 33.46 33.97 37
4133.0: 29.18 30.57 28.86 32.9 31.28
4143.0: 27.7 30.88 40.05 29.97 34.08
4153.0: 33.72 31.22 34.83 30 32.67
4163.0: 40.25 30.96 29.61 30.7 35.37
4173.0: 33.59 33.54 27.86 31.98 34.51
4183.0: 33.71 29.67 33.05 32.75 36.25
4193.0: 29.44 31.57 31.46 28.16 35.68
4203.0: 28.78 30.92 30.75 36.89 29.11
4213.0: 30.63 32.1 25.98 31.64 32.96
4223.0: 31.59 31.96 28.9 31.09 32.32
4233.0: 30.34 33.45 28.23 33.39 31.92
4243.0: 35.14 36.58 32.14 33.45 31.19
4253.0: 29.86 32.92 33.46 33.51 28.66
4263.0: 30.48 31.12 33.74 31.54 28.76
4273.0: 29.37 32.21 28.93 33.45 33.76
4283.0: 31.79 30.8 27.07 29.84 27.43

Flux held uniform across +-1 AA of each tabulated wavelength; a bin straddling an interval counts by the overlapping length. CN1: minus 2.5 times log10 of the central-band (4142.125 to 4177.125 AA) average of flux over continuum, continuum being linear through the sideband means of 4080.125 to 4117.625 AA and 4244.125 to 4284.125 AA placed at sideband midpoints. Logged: -0.08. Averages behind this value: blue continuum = 29.8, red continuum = 31.8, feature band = 32.7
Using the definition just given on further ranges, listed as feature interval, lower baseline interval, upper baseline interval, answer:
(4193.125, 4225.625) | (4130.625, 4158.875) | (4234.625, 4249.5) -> 0.05 mag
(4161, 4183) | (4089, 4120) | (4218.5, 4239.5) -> -0.07 mag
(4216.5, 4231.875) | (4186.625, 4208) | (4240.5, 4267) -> 0.04 mag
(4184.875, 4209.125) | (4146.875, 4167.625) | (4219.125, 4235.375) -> 0.01 mag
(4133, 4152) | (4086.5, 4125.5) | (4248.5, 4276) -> -0.03 mag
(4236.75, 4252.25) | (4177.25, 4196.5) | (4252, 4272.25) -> -0.04 mag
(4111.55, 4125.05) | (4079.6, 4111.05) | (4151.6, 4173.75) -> -0.07 mag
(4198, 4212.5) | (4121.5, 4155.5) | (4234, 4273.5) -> 0.02 mag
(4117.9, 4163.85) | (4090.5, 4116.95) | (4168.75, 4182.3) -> -0.06 mag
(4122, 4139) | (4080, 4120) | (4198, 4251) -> -0.07 mag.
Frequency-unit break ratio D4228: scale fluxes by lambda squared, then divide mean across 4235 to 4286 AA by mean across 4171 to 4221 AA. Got 1.03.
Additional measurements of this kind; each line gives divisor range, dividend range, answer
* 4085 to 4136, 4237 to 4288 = 1.10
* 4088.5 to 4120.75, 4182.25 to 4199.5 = 1.10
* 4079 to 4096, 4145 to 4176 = 1.11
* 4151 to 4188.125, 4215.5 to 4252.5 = 1.00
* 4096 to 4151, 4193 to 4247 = 1.07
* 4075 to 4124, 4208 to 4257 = 1.12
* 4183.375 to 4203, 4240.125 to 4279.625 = 1.03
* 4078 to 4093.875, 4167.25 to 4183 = 1.10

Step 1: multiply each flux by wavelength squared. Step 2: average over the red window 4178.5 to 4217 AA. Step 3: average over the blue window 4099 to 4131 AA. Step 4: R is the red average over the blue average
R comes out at 1.08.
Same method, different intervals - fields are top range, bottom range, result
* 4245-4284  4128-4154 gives 1.04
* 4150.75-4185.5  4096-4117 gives 1.19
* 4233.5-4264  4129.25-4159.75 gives 1.05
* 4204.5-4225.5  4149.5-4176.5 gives 0.97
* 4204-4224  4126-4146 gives 1.03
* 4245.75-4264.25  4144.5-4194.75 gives 1.01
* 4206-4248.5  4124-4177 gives 1.01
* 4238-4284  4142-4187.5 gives 1.03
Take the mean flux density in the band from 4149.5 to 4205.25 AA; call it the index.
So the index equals 32.4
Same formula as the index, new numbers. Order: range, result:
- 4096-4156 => 31.1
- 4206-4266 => 31.7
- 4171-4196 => 32.4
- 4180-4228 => 31.6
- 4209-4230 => 30.9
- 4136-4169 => 32.4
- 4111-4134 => 32.9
